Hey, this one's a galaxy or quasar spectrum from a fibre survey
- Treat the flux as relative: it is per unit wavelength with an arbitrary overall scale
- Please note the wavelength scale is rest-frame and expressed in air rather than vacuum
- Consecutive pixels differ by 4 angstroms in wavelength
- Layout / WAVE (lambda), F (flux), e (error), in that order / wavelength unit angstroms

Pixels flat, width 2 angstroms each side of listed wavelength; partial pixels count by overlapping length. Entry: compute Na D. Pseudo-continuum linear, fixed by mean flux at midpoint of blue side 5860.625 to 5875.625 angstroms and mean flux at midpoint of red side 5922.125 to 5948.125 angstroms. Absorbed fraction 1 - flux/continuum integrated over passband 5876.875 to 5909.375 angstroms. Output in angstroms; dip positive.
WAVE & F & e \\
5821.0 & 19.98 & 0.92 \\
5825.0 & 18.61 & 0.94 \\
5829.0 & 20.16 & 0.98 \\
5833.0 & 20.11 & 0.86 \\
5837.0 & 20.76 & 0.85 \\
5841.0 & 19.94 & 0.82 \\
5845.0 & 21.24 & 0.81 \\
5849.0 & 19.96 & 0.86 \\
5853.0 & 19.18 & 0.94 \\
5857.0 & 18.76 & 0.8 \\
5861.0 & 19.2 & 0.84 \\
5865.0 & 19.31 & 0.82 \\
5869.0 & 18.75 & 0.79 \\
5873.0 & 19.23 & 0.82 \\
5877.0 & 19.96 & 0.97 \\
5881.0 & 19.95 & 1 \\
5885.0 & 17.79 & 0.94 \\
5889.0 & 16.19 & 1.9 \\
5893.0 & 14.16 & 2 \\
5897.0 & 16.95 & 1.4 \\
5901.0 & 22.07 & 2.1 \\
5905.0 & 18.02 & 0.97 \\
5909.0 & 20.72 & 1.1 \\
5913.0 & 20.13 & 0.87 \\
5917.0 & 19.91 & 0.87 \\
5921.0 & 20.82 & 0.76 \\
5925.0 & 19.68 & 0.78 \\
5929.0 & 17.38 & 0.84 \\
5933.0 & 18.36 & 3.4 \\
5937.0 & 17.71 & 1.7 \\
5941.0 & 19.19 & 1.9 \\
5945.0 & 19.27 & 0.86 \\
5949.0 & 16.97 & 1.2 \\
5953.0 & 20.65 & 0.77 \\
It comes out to 1.24 angstroms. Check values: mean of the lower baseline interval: 19.1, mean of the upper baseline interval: 18.6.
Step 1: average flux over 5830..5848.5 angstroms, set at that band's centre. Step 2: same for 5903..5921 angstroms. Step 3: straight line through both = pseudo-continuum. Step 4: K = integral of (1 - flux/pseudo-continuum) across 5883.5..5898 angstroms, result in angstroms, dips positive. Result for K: 2.8 angstroms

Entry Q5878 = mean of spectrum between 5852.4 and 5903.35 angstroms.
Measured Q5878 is 18.6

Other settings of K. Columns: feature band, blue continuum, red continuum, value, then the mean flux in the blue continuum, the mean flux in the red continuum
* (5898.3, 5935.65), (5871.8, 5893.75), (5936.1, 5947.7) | -2.36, 18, 18.7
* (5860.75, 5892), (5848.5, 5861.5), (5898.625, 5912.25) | 1.55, 19.2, 20.2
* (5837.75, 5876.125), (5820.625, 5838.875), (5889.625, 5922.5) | 0.02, 19.9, 18.9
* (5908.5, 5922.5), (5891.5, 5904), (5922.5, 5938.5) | -1.69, 17.9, 18.4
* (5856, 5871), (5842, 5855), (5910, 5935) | 0.72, 20.1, 19.4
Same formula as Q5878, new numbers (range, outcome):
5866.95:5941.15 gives 18.8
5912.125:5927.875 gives 20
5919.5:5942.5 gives 18.8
